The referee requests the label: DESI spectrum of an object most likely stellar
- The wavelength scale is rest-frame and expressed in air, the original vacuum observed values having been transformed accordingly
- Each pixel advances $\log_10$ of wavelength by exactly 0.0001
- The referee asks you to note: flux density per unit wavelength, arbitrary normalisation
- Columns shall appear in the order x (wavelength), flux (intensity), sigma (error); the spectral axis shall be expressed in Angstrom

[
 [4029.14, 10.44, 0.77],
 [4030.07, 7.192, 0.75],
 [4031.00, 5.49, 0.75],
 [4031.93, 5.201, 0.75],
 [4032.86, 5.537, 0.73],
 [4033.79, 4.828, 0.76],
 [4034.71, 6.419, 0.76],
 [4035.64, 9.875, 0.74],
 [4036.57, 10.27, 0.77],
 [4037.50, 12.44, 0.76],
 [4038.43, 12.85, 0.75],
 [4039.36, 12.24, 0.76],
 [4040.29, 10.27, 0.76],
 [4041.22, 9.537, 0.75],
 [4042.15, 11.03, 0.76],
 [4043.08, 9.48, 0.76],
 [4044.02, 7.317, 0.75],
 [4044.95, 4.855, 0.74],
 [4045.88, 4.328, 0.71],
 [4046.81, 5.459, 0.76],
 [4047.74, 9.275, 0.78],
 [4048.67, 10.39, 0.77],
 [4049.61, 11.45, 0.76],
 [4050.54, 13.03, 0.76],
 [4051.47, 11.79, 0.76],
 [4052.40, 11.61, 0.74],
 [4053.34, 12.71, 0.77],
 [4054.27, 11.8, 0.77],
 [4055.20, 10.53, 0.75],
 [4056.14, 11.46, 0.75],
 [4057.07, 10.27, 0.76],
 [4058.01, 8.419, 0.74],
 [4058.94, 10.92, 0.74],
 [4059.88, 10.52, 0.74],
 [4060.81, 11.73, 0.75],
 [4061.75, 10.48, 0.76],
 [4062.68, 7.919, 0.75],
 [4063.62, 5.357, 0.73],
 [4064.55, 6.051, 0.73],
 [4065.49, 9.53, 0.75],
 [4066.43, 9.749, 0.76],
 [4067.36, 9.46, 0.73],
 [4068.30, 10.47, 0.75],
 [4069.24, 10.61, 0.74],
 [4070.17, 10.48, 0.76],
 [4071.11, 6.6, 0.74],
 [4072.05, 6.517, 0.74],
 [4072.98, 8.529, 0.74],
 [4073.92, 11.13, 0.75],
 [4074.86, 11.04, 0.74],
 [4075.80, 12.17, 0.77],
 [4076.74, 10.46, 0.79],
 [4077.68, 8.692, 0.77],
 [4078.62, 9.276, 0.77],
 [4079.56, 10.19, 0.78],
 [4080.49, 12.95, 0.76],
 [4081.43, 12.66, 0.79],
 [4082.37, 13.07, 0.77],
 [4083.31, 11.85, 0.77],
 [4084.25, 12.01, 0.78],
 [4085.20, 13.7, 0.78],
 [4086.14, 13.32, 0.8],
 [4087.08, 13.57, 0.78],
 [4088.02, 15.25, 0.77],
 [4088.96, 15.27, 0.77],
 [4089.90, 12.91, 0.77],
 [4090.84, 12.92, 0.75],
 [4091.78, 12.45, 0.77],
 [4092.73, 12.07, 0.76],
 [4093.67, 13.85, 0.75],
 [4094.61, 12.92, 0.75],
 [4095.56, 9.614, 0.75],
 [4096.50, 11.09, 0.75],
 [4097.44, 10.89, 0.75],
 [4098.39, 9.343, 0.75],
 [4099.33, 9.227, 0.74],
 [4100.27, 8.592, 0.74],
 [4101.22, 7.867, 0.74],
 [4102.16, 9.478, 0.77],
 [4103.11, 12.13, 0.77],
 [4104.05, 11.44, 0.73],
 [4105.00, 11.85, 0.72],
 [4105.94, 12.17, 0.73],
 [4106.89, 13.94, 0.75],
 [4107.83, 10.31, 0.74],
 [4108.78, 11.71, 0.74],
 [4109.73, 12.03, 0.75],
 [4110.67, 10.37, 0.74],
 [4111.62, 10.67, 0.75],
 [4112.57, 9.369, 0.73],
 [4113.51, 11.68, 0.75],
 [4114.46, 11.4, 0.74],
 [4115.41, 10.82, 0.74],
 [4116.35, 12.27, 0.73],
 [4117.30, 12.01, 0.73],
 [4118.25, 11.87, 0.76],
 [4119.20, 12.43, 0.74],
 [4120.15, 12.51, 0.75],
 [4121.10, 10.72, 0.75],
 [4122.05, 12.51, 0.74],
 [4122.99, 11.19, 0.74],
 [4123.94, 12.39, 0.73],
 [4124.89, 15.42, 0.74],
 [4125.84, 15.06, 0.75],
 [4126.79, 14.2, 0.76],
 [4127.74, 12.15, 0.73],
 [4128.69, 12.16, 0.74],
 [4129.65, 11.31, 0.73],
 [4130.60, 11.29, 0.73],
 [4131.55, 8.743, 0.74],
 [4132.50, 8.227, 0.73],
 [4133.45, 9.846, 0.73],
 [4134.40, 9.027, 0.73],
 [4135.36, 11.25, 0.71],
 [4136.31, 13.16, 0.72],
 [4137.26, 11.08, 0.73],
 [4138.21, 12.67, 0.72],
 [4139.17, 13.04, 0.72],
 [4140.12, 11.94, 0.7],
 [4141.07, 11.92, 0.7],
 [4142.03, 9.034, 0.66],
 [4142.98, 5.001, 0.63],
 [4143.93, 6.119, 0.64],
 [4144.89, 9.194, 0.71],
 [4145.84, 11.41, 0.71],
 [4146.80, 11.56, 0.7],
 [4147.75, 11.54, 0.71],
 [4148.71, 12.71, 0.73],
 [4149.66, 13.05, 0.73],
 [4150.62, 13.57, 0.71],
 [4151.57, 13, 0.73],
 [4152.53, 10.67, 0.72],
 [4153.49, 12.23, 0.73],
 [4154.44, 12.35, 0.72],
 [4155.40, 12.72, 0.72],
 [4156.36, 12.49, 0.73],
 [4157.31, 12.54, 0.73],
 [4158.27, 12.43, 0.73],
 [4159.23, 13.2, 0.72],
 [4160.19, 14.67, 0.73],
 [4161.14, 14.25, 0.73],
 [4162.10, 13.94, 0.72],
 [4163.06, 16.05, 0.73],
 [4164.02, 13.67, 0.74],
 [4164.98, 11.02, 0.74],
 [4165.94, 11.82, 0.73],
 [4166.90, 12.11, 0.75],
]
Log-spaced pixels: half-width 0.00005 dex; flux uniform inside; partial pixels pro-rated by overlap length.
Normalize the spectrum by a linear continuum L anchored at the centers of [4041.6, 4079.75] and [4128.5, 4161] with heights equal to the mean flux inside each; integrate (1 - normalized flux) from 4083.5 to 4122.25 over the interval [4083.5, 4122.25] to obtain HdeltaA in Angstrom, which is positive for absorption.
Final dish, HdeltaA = -4.7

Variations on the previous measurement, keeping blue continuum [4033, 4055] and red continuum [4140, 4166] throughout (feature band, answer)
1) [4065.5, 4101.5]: -2.2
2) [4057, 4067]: 0.9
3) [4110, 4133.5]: -0.8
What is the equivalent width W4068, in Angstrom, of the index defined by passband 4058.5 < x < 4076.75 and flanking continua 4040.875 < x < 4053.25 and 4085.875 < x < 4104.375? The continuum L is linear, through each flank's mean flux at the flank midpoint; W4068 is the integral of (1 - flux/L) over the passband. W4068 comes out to 1.52 Angstrom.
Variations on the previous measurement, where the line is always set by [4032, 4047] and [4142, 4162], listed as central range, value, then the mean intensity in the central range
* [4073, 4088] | -3.2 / 11.7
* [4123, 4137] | -0.8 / 11.7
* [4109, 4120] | -0.8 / 11.4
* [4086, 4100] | -3.1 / 12.2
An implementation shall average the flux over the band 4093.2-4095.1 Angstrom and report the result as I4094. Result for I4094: 13.3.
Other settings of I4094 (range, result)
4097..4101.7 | 9.17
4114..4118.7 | 11.7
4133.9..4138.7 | 11.4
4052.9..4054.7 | 12.3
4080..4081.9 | 12.8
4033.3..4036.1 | 7.04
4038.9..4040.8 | 11.2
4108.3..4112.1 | 11.2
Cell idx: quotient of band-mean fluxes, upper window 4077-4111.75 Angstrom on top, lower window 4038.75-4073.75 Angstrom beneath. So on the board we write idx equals 1.2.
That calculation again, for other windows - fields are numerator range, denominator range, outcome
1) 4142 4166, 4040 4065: 1.26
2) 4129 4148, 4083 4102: 0.87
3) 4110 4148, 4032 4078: 1.18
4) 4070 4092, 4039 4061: 1.16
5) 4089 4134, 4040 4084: 1.17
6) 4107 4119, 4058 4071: 1.21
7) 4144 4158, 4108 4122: 1.04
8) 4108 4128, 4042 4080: 1.25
